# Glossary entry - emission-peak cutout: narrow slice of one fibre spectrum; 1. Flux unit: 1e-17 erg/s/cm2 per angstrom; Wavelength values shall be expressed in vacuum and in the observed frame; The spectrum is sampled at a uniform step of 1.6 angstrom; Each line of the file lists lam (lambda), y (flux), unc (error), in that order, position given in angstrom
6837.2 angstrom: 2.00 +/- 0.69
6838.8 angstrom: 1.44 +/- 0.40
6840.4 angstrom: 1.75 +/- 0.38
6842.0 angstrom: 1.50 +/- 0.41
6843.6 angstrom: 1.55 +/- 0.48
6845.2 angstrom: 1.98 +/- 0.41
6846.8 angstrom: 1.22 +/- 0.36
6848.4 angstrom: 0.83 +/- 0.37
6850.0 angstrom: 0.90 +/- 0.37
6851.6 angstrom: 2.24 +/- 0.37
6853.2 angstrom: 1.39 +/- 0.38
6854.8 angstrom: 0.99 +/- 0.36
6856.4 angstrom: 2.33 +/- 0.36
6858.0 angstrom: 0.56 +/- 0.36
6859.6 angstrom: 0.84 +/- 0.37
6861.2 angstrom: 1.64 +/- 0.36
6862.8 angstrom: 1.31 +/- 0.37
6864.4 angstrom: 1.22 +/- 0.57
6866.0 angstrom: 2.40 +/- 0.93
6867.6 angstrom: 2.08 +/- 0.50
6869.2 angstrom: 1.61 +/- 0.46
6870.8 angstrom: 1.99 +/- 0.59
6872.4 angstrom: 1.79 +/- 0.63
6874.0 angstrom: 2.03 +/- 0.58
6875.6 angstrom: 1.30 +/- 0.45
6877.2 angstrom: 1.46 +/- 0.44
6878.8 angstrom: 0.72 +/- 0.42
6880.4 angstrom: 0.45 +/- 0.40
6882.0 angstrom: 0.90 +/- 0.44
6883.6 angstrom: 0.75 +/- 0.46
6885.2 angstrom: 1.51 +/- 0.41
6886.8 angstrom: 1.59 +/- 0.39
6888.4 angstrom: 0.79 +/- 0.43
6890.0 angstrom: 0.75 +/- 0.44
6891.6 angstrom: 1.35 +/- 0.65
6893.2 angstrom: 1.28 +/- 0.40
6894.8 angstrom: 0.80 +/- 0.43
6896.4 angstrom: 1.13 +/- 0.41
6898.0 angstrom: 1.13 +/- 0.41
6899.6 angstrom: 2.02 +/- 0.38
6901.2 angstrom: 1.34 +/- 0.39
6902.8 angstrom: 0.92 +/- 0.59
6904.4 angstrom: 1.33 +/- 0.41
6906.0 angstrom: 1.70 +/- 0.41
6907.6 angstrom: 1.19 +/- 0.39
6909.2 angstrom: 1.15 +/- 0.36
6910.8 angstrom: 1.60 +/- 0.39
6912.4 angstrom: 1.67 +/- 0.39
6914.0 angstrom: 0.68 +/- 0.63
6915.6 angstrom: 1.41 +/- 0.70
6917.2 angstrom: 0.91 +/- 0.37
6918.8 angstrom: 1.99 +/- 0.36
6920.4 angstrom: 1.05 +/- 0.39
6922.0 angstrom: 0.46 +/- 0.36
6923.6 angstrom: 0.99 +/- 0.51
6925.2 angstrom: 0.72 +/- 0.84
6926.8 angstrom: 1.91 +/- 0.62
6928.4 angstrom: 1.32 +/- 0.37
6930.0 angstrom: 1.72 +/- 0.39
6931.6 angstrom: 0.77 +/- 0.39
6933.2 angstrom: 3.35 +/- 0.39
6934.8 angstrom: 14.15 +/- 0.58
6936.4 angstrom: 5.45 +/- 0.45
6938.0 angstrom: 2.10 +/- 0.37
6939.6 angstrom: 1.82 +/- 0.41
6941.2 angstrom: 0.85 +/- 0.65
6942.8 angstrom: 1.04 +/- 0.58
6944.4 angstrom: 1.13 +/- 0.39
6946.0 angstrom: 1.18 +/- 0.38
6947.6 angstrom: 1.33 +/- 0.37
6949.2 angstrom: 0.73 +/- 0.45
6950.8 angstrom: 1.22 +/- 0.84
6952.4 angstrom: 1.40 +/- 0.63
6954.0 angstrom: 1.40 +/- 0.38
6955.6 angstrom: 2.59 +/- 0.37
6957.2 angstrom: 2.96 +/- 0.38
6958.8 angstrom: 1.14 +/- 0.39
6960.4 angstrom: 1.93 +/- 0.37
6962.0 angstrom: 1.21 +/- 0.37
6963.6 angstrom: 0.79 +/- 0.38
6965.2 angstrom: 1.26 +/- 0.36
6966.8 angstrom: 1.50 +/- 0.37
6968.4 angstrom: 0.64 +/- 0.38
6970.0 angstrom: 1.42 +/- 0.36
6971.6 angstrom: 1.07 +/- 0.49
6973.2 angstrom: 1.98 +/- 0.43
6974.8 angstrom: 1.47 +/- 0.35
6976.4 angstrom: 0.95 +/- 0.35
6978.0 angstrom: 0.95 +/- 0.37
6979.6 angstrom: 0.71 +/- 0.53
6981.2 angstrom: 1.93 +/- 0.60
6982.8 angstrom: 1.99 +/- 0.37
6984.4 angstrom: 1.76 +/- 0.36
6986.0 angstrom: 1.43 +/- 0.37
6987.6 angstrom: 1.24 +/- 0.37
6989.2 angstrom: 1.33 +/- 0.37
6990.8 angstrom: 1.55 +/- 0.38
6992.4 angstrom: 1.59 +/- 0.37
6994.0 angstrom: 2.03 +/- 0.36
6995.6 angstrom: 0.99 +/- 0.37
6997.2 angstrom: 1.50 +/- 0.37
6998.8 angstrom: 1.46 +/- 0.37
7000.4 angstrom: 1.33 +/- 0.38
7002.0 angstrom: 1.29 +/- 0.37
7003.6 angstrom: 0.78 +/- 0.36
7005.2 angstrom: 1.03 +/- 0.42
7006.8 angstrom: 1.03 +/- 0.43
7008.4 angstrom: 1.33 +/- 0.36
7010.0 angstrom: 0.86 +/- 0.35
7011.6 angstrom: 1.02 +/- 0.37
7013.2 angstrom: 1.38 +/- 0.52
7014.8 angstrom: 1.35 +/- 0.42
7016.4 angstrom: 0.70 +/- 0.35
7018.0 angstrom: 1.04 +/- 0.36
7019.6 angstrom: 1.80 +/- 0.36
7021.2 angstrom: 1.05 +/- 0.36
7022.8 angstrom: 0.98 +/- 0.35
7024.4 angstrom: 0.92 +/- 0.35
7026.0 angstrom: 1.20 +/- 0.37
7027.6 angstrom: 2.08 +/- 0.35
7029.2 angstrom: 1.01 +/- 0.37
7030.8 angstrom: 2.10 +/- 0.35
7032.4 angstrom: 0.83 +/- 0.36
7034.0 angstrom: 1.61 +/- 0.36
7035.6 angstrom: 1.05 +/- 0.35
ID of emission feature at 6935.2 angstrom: H-alpha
